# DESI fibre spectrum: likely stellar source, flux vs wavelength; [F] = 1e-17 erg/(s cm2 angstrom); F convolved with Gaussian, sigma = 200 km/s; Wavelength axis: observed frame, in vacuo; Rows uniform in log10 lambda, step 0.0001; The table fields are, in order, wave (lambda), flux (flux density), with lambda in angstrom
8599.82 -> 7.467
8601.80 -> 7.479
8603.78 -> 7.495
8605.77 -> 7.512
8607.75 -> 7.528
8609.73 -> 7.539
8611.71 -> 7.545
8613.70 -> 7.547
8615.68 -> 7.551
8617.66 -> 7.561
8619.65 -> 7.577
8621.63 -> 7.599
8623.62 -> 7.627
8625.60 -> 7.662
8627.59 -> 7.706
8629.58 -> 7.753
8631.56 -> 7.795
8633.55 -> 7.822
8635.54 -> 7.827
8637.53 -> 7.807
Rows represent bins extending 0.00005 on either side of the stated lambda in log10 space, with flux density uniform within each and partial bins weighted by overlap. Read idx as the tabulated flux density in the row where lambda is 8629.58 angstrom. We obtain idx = 7.753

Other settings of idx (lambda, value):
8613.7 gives 7.547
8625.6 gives 7.662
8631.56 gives 7.795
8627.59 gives 7.706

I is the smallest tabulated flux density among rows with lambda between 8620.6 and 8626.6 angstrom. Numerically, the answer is 7.599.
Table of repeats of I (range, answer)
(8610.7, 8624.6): 7.545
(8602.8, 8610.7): 7.495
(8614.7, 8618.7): 7.551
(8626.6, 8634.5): 7.706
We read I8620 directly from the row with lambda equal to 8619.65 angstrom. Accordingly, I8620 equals 7.577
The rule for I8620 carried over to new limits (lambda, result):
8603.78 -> 7.495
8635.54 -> 7.827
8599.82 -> 7.467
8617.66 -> 7.561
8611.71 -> 7.545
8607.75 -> 7.528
